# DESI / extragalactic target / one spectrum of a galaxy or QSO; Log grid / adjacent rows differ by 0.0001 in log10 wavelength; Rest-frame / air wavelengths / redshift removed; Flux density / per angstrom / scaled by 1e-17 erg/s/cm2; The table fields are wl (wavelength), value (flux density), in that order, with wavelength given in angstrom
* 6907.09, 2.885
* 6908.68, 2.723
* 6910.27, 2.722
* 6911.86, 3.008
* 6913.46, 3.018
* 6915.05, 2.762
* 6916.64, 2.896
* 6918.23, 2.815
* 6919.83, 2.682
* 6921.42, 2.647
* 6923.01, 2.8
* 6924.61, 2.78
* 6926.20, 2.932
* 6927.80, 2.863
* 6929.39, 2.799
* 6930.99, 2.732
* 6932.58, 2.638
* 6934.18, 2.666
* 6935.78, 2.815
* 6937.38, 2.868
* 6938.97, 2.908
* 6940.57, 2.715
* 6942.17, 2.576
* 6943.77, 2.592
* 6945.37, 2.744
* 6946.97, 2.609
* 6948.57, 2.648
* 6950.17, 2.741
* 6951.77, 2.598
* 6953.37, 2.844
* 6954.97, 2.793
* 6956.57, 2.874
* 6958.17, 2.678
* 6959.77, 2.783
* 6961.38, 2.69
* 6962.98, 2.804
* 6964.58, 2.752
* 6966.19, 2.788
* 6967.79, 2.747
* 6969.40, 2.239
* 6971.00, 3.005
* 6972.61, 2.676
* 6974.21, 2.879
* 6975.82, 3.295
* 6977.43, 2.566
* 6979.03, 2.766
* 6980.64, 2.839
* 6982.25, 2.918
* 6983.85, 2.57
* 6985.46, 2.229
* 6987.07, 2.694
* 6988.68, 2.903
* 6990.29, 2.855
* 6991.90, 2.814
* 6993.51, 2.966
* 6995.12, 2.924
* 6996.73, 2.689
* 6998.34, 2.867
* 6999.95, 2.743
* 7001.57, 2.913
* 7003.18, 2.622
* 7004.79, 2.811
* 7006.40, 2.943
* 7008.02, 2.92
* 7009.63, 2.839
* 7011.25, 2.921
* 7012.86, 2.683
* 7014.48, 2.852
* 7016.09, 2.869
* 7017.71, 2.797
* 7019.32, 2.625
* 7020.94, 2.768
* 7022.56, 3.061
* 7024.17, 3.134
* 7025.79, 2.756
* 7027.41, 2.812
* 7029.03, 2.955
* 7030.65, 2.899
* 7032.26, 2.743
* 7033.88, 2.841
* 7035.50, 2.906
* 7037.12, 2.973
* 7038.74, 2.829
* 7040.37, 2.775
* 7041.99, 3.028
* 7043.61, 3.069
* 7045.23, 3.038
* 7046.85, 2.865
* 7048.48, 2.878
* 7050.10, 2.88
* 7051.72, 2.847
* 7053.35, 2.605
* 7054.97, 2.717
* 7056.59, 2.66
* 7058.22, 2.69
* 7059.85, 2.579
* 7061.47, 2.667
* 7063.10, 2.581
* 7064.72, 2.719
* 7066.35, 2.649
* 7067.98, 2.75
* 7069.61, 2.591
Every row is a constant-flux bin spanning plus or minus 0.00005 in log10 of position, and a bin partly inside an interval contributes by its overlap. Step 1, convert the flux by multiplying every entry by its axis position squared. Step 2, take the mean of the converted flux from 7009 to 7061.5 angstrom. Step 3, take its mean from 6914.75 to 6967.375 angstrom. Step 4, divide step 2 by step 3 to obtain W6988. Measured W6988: 1.06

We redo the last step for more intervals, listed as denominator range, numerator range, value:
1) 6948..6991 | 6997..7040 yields 1.05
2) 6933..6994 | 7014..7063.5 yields 1.05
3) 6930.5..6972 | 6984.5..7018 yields 1.04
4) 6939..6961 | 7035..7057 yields 1.09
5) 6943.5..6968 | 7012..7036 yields 1.06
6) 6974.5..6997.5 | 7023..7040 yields 1.05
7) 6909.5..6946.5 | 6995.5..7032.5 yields 1.05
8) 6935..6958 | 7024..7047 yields 1.09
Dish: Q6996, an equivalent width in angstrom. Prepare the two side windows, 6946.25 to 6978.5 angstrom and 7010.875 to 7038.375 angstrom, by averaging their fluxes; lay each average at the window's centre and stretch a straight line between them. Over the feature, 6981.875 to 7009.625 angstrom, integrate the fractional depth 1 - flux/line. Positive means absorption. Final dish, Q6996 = 0.2 angstrom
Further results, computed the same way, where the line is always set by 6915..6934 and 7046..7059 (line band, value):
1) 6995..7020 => -0.4 angstrom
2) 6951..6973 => 0.3 angstrom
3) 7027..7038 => -0.4 angstrom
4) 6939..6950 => 0.4 angstrom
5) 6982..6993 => 0.3 angstrom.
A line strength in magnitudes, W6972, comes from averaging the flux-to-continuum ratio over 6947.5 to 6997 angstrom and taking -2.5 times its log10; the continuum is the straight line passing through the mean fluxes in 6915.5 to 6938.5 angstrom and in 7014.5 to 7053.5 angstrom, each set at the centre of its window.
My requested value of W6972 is 0.02 mag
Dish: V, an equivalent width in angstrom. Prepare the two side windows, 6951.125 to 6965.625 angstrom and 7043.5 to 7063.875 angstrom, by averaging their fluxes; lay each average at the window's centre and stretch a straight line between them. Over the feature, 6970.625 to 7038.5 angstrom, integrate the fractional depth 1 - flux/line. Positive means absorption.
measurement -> -1.6 angstrom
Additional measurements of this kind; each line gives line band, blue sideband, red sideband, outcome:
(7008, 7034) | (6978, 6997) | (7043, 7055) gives -0.3 angstrom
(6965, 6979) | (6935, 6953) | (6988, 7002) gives 0.1 angstrom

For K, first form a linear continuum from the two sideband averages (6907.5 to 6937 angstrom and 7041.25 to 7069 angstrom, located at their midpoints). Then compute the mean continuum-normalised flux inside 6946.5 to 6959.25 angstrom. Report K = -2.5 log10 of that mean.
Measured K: 0.02 mag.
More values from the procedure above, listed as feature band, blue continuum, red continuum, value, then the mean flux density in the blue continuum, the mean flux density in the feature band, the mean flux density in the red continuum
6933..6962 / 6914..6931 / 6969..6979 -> 0.028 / 2.8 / 2.73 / 2.8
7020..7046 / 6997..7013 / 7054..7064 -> -0.067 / 2.83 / 2.91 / 2.65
